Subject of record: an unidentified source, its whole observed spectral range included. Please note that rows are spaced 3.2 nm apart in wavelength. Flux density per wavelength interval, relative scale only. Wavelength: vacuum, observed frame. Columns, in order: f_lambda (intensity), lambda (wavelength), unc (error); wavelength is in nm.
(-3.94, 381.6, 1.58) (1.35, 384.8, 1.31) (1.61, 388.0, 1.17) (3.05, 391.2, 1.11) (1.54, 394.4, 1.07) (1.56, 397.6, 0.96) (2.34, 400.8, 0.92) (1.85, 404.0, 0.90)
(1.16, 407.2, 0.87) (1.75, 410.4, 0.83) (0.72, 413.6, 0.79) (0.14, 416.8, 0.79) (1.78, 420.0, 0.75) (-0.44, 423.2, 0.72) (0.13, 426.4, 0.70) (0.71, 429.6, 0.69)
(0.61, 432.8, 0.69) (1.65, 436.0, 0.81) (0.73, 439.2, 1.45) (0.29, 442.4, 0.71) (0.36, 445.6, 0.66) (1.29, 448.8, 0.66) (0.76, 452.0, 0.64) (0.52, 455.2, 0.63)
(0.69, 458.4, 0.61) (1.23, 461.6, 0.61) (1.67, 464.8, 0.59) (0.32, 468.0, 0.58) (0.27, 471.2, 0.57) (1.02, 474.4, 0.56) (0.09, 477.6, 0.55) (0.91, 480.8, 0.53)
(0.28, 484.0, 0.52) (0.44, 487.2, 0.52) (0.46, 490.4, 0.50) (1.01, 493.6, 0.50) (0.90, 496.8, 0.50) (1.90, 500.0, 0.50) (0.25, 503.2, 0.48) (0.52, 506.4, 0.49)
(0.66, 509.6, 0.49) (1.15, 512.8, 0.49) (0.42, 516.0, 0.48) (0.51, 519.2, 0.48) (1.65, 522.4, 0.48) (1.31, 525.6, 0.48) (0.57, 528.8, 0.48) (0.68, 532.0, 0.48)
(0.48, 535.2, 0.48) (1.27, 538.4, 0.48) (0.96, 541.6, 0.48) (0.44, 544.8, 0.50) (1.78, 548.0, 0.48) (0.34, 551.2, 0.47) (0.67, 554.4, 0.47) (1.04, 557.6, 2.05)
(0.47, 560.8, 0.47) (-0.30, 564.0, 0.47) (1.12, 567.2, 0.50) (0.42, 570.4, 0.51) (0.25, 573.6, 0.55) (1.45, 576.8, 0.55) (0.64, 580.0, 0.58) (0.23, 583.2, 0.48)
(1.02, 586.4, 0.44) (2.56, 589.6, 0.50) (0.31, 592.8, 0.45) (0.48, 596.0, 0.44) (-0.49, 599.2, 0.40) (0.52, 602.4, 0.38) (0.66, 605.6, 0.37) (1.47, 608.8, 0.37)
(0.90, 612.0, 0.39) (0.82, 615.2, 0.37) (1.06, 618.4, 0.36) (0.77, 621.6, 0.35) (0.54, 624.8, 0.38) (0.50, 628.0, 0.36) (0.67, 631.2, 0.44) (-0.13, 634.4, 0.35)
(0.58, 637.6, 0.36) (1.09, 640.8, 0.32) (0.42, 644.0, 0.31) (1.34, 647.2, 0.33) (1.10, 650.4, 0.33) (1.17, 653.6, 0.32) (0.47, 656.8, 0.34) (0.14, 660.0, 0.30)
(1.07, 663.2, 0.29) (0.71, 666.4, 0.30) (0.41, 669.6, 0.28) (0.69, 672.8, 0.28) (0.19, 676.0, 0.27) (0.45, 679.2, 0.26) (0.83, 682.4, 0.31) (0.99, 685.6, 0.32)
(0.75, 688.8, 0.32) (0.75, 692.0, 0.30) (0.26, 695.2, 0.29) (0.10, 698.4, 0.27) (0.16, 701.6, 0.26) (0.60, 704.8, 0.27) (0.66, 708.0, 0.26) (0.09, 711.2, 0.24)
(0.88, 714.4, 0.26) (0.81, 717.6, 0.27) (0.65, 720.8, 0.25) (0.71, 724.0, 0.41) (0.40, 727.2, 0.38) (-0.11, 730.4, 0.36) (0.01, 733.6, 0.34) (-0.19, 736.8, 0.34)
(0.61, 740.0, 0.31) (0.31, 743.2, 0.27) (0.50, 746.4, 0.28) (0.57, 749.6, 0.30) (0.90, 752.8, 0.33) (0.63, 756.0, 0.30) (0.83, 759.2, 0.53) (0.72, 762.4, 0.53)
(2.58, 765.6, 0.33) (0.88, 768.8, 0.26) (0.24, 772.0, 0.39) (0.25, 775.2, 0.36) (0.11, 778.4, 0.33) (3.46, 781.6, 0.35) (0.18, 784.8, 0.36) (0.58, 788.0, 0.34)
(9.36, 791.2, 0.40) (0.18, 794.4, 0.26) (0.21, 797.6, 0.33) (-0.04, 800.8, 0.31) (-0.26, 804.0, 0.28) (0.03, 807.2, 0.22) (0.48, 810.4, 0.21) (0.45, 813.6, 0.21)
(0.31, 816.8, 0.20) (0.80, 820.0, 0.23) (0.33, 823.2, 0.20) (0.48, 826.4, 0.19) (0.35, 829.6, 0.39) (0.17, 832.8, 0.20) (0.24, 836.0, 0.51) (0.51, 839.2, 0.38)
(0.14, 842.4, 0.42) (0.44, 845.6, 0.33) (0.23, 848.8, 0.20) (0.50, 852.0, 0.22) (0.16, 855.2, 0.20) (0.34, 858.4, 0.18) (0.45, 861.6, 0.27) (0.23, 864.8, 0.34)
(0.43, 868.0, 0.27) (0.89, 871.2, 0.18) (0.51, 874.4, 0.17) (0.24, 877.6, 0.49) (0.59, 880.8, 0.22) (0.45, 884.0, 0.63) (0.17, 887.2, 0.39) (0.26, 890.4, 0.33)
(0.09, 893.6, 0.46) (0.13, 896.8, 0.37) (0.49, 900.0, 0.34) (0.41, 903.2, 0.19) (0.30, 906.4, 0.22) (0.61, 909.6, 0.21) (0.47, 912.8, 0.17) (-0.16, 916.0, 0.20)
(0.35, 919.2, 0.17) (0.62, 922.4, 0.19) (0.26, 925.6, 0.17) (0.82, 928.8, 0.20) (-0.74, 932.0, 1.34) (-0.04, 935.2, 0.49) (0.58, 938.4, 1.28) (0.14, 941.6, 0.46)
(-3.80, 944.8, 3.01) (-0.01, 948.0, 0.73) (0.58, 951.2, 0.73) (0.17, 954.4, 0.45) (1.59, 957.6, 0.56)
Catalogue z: 0.58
